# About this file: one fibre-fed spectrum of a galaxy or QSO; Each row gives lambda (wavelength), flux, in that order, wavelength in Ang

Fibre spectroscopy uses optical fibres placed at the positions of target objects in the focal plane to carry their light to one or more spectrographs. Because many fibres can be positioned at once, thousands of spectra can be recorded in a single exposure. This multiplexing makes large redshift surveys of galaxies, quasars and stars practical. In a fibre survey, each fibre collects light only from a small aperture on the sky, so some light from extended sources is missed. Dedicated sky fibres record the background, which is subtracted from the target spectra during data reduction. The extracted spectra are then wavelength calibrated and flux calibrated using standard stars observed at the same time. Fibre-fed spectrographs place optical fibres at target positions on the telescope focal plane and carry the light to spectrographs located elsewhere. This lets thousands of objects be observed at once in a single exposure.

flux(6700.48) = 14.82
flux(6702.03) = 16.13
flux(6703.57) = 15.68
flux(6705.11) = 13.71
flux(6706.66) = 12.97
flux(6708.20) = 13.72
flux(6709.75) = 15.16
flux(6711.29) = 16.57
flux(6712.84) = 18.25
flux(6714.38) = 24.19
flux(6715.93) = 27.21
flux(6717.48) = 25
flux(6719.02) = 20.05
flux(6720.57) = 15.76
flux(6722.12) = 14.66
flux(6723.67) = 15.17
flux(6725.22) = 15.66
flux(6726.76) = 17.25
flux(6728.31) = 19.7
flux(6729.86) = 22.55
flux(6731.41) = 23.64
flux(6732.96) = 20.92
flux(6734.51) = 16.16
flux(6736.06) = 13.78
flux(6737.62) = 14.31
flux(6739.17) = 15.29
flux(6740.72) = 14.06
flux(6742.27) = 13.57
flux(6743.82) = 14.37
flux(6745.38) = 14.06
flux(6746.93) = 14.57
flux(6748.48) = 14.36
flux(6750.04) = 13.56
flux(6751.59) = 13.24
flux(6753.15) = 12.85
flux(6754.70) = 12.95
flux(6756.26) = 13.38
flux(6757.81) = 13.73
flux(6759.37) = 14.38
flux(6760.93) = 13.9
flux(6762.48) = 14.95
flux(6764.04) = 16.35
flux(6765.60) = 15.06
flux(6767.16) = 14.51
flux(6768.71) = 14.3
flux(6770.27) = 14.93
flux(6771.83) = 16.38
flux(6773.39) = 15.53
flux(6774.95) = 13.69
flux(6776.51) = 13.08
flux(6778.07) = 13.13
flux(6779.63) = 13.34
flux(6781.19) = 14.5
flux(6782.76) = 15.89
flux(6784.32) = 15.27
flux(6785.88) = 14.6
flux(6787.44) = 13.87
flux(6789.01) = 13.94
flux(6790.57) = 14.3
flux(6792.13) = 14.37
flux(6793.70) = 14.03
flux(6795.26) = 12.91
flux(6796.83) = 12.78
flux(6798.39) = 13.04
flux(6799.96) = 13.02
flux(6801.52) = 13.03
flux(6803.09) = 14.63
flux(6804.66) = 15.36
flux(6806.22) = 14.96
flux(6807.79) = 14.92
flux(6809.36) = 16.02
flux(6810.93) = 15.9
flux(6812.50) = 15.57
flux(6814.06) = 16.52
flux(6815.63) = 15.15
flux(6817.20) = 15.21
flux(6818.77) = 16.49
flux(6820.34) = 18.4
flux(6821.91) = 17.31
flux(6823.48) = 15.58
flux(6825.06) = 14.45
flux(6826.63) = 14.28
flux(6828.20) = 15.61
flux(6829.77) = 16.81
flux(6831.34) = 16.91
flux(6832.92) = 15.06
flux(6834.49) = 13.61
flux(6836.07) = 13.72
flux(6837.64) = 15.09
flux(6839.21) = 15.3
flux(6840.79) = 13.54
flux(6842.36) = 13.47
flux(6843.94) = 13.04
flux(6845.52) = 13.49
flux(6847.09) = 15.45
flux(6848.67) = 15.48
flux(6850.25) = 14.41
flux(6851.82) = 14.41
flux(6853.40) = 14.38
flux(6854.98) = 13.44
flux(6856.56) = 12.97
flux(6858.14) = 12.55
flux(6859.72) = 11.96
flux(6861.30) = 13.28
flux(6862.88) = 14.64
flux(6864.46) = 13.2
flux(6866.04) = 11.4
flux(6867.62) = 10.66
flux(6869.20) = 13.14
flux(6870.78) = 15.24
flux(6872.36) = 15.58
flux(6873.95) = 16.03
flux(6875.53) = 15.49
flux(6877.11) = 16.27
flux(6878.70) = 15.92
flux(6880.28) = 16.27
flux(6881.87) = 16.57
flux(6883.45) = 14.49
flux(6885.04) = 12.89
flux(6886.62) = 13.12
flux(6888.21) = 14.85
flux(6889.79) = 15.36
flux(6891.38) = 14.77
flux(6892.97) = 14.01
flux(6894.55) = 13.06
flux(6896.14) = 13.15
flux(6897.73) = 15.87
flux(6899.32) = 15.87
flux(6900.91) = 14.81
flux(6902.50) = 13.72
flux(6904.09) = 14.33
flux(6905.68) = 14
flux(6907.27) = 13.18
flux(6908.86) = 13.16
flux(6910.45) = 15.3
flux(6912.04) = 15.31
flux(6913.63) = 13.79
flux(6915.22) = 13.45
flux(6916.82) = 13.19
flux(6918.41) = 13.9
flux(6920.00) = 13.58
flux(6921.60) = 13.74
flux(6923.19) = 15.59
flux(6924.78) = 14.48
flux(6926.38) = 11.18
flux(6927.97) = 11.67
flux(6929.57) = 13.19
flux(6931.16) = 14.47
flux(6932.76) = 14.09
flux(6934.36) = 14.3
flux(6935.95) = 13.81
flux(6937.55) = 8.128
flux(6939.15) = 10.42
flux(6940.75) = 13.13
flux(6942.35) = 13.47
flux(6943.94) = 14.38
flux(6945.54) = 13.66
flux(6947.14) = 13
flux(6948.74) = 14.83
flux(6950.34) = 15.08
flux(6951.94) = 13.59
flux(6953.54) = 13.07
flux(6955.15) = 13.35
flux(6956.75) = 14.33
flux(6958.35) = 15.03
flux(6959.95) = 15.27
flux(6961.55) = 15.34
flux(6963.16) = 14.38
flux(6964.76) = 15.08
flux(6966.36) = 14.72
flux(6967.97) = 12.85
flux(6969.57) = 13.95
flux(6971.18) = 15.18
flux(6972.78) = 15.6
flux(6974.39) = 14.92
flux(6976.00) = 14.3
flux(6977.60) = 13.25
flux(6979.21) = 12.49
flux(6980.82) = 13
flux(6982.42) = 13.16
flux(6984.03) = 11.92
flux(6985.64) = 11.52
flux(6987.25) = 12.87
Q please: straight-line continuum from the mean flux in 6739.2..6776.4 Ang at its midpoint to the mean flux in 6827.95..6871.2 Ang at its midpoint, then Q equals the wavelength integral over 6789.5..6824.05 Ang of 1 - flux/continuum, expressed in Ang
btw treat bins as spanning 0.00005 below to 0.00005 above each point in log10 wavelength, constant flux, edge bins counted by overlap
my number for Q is -2.1 Ang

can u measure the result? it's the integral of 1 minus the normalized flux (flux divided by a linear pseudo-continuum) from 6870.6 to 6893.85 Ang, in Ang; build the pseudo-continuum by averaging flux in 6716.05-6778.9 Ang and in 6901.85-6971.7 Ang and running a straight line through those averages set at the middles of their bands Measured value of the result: -1.27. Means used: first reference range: 15.7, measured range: 15.1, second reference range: 13.8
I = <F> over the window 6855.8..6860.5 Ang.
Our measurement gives 12.5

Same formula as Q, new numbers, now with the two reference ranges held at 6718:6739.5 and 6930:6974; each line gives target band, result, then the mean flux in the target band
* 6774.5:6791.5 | 2.6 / 14.2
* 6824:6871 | 4.9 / 14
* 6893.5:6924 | 0.9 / 14.2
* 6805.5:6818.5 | 0.5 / 15.6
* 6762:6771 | 1.0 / 15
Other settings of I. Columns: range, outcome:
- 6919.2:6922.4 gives 13.7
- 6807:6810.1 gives 15.4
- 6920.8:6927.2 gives 13.7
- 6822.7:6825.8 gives 15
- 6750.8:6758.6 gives 13.2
